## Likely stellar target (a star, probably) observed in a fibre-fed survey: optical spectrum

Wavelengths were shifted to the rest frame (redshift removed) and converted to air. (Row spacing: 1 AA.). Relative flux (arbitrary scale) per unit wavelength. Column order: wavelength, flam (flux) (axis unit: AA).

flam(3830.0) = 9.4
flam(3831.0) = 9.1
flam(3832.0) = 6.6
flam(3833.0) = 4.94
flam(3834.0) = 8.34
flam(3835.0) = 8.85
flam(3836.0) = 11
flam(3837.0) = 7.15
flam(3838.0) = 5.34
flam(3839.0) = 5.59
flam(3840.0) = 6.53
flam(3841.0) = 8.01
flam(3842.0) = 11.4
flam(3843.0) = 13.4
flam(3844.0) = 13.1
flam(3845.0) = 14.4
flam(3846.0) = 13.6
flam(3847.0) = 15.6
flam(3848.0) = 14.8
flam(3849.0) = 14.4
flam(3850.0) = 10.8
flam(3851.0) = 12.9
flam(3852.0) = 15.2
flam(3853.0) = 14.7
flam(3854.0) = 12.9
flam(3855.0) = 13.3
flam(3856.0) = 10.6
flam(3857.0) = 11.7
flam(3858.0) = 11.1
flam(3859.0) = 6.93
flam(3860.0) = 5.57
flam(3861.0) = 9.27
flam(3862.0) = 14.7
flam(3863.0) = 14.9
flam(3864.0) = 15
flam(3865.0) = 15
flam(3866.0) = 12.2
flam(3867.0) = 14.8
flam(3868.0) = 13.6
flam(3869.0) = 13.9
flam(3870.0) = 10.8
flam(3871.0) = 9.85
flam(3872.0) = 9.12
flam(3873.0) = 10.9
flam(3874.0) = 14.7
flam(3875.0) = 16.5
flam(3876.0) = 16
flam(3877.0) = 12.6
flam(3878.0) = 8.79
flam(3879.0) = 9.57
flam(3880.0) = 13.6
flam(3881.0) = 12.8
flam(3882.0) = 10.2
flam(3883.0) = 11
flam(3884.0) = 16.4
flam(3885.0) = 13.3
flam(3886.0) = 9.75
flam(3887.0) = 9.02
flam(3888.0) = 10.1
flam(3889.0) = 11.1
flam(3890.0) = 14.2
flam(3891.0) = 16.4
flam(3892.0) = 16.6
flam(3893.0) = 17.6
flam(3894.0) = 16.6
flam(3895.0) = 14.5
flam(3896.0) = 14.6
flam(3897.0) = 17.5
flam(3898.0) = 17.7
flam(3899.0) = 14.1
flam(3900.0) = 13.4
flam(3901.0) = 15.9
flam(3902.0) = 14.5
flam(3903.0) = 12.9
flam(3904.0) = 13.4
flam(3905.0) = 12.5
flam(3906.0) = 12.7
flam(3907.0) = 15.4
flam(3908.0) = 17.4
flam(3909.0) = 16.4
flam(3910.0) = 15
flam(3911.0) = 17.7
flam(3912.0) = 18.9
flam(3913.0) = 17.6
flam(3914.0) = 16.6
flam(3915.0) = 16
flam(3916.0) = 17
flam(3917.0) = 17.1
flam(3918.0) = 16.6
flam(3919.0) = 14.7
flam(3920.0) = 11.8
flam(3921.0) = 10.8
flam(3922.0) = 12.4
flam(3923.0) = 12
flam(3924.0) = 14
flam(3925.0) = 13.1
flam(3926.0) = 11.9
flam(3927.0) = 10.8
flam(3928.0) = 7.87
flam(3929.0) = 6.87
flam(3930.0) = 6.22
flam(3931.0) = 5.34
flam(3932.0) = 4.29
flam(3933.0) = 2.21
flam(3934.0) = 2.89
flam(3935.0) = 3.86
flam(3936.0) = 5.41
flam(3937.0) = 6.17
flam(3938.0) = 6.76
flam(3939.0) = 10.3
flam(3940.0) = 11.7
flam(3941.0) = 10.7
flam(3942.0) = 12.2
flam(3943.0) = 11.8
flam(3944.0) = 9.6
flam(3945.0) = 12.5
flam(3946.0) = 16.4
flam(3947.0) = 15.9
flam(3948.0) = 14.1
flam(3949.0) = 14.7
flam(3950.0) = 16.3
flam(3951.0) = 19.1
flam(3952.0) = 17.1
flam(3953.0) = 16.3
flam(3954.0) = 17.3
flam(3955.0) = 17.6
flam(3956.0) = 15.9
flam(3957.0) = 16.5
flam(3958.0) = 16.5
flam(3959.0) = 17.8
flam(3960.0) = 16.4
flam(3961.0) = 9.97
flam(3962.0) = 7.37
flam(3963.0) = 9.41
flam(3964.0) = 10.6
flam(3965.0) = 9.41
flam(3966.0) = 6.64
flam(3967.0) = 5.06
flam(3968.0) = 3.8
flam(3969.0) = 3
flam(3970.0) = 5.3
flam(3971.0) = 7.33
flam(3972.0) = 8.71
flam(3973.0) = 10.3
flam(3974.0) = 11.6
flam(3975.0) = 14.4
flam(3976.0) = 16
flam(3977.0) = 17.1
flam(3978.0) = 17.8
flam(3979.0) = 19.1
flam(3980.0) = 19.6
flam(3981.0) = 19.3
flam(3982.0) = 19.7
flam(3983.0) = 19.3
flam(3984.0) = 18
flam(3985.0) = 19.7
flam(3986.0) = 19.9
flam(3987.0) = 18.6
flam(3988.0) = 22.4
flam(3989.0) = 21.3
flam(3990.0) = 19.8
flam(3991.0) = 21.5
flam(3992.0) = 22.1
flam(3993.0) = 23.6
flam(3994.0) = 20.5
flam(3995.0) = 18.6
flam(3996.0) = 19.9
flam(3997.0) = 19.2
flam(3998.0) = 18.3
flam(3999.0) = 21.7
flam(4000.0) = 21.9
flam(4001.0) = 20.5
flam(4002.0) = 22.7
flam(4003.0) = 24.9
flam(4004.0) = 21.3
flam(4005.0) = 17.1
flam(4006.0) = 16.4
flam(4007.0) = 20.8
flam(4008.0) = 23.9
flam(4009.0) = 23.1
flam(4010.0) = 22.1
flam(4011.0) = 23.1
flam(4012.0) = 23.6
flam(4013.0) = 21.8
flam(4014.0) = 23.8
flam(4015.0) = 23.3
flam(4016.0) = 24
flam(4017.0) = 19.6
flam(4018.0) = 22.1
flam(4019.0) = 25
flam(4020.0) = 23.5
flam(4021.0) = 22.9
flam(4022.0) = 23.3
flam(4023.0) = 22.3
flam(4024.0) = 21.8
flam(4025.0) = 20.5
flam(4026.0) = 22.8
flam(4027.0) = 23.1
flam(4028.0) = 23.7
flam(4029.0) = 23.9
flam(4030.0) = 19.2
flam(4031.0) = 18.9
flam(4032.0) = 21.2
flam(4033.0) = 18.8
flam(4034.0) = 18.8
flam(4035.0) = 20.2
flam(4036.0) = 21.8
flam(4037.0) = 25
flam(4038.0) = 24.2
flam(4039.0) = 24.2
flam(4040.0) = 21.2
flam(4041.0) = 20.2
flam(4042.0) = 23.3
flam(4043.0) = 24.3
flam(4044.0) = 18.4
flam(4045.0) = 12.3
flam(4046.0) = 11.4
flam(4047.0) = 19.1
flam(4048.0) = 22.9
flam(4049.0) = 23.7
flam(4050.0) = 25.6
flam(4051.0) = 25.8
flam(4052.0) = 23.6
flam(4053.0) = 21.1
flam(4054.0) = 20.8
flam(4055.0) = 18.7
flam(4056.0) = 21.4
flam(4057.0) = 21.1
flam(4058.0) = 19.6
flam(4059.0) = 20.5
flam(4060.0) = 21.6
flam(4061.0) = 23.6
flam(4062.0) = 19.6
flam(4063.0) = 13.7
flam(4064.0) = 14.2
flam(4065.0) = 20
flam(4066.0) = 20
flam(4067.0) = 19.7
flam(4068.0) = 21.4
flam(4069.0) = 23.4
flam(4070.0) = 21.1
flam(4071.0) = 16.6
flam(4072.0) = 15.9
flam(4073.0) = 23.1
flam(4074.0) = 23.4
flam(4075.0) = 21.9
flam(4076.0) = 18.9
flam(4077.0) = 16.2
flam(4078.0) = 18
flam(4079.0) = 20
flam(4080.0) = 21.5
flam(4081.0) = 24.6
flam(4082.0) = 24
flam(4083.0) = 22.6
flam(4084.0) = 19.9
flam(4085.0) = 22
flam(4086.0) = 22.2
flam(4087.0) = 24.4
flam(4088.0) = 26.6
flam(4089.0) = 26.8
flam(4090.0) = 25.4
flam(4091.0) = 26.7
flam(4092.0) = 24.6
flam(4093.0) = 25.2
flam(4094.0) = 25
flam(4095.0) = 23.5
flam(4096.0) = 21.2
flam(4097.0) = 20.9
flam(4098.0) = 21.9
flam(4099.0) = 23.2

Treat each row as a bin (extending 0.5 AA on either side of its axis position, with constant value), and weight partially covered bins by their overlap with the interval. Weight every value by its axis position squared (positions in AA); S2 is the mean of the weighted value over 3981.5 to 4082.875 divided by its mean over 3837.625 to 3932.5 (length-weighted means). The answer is 1.8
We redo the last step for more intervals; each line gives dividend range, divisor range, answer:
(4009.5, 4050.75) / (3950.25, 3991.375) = 1.52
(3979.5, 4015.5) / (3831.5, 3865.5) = 2.03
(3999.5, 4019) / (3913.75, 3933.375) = 2.02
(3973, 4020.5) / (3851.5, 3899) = 1.68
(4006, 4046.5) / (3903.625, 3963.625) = 1.78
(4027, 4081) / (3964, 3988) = 1.57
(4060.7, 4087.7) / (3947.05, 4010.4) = 1.29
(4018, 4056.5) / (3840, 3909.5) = 1.78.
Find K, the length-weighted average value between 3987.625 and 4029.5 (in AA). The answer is 21.8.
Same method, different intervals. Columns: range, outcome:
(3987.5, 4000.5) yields 20.8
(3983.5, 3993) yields 20.5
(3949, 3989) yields 14.4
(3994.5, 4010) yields 20.7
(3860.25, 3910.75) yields 13.6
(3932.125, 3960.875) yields 12.5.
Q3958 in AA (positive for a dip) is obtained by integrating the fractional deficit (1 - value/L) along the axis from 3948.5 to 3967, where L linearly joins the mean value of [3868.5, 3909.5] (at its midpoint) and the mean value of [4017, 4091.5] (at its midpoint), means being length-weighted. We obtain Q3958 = 3.1 AA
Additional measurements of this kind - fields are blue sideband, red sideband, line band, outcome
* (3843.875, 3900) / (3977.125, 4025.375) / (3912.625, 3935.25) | 7.2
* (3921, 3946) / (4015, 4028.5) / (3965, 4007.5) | 1.4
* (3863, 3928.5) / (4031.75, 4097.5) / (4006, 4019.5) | -2.5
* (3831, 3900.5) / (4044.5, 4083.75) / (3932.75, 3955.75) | 5.3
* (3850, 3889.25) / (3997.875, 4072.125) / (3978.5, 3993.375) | -1.4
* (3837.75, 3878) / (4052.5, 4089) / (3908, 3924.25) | -1.0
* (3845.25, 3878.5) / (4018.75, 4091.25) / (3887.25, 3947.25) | 9.4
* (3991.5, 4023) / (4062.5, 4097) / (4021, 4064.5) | 1.4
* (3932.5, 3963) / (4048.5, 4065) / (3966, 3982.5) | 2.7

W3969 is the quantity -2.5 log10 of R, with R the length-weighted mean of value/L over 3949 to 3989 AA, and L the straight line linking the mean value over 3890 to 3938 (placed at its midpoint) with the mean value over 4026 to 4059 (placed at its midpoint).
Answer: 0.15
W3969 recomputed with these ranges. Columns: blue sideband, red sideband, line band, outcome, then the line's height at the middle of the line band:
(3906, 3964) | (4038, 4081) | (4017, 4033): -0.21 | 18.3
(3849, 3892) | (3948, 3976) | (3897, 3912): -0.23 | 12.3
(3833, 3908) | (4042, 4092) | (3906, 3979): 0.27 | 15.6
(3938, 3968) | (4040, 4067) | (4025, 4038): -0.15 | 18.7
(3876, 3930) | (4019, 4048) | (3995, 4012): -0.08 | 19.5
